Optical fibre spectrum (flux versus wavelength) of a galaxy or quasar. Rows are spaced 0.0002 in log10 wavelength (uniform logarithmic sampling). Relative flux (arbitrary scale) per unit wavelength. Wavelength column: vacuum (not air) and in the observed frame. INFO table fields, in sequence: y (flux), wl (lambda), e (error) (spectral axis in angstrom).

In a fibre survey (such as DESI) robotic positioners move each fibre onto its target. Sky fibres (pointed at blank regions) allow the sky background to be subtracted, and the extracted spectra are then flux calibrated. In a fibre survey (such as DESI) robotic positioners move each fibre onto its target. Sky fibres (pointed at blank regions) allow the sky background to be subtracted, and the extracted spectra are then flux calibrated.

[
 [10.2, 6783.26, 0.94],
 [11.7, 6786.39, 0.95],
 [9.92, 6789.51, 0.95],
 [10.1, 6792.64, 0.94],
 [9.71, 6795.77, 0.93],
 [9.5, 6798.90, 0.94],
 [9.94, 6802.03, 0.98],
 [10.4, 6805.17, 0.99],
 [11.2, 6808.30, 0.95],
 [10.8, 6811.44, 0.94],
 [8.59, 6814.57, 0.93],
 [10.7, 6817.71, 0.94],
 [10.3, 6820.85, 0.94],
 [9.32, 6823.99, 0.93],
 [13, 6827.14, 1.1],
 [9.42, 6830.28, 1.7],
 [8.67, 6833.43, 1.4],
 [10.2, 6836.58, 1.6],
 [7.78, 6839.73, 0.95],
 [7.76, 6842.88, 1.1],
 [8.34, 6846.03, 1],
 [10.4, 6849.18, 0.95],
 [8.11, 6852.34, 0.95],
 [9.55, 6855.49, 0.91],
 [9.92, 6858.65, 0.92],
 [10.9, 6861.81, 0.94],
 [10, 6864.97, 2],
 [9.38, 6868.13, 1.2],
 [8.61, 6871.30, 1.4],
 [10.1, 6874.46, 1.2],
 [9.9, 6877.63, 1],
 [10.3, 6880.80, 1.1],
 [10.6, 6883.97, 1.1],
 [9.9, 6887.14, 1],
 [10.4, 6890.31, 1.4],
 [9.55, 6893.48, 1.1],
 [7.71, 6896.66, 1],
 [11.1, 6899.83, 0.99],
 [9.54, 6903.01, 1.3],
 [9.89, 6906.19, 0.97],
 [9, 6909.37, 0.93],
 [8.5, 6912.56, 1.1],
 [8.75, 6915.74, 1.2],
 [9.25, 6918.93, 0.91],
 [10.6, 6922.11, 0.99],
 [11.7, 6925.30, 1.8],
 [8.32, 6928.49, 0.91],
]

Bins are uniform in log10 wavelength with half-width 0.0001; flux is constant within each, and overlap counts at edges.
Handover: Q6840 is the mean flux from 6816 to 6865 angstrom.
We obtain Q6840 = 9.63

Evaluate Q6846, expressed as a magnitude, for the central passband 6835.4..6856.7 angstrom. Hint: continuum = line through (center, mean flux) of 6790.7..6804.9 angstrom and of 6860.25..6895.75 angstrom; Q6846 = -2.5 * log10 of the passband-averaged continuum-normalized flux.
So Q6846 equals 0.12 mag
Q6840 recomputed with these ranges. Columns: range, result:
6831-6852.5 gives 8.82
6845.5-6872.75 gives 9.51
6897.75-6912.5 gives 9.66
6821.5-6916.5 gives 9.57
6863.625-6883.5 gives 9.76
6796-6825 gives 10.1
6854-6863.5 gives 10.1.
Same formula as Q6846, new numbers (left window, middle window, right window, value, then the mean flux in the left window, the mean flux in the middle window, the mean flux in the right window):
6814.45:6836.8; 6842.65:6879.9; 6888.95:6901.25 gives 0.043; 10.1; 9.49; 9.66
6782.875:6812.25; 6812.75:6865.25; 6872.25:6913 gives 0.055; 10.3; 9.58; 9.75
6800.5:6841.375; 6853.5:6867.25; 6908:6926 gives -0.020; 10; 10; 9.54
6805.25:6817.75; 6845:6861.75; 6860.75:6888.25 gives 0.069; 10.3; 9.44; 9.95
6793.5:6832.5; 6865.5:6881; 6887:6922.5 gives 0.011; 10.2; 9.62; 9.46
